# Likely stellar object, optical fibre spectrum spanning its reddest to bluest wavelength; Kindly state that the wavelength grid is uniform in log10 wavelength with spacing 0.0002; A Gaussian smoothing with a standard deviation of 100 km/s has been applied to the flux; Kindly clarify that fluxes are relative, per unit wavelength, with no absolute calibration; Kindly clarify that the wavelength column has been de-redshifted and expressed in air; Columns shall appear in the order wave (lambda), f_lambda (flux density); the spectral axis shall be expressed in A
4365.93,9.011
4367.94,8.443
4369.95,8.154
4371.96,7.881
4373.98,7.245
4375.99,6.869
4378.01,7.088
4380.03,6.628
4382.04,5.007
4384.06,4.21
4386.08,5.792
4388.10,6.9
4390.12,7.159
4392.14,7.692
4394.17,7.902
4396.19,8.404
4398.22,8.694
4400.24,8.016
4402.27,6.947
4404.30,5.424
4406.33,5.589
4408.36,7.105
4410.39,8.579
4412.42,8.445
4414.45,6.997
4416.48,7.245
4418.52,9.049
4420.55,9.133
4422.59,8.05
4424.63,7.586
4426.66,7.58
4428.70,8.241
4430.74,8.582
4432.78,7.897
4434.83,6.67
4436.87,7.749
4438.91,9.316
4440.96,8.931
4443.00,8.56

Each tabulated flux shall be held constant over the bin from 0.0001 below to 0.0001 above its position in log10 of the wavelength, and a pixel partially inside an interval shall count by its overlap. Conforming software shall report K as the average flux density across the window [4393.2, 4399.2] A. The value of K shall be 8.33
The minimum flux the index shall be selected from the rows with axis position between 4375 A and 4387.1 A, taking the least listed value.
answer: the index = 4.21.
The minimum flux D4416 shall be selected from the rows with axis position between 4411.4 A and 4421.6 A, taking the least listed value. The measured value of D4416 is 6.997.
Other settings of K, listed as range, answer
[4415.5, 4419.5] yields 8.14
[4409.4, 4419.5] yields 8.06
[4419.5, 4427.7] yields 8.1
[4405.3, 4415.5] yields 7.34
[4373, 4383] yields 6.58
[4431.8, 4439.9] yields 7.9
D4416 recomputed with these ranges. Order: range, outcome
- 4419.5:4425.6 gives 7.586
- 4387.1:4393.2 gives 6.9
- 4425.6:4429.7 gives 7.58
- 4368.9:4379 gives 6.869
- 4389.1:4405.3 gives 5.424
